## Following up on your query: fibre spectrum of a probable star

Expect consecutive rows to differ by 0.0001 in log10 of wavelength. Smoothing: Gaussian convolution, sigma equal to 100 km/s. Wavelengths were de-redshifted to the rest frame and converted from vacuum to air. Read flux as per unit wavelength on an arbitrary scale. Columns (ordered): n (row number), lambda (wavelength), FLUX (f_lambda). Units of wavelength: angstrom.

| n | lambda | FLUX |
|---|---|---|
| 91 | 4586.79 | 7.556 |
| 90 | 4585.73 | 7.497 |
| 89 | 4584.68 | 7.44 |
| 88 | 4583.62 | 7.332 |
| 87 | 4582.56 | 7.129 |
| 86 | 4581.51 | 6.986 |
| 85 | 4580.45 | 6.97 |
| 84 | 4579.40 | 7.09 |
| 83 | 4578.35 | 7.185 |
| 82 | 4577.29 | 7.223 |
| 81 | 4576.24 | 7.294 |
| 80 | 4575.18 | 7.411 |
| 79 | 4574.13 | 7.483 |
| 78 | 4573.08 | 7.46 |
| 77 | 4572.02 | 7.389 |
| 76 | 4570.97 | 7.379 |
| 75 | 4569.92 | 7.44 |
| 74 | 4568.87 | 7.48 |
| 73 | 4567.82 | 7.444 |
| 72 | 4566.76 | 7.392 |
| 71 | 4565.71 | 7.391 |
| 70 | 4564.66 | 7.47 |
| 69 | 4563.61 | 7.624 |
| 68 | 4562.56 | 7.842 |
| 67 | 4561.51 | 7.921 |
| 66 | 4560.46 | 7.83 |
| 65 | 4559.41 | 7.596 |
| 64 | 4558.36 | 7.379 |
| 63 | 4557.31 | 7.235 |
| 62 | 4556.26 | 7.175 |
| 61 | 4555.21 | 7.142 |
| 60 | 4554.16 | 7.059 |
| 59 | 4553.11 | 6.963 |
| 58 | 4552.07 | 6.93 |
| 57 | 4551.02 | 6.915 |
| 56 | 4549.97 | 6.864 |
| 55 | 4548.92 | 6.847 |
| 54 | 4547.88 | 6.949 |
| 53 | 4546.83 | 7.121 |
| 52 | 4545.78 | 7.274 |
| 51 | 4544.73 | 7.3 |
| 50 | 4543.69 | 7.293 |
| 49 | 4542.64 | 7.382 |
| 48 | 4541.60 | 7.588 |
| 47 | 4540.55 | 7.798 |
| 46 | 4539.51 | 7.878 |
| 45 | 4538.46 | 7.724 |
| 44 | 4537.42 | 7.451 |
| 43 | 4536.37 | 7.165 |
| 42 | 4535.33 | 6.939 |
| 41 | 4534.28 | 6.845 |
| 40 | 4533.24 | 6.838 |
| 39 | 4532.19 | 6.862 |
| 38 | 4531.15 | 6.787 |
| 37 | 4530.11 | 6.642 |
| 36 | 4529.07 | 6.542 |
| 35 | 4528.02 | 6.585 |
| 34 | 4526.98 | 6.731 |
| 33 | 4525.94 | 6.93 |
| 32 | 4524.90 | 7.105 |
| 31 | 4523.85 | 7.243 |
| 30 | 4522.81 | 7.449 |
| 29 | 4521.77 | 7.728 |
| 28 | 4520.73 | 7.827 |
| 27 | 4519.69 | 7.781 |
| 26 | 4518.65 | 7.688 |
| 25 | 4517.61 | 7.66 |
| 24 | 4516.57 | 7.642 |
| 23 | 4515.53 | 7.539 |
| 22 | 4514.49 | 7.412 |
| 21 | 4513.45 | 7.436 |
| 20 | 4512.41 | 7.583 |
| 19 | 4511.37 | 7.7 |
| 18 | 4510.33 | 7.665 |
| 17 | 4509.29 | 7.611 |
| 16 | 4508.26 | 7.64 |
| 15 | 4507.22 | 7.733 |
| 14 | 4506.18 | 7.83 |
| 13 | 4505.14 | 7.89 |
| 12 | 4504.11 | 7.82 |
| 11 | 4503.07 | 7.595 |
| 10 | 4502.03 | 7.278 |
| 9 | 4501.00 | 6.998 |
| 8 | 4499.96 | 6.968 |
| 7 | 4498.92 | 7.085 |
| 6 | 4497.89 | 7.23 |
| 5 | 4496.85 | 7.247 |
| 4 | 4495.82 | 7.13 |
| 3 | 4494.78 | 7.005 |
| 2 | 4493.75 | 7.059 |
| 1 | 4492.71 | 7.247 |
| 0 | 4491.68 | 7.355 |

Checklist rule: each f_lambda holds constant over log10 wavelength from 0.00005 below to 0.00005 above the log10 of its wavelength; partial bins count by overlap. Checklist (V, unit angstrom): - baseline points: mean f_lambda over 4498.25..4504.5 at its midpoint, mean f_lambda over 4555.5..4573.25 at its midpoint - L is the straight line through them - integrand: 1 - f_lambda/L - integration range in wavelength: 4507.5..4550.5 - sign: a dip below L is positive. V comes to 0.4 angstrom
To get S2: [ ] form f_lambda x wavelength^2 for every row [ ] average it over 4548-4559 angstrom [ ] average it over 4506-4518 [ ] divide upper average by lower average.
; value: 0.94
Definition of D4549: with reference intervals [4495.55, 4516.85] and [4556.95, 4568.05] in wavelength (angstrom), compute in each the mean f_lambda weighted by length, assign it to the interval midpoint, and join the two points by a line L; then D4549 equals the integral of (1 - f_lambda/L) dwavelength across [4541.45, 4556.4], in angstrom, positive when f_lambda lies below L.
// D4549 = 0.9 angstrom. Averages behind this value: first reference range 7.48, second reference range 7.56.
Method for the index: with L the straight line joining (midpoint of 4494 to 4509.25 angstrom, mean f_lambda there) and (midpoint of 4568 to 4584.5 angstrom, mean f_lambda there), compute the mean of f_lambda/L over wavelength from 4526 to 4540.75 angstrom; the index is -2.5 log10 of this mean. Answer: 0.047 mag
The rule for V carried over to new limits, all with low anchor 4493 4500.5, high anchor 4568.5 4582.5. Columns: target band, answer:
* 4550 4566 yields -0.2 angstrom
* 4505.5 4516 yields -0.7 angstrom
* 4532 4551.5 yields 0.0 angstrom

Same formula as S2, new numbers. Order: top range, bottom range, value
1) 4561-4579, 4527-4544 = 1.06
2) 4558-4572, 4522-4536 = 1.11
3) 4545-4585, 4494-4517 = 1.00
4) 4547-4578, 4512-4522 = 0.98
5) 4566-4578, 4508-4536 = 1.04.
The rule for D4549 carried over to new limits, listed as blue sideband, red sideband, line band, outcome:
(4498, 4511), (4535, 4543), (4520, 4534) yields 0.9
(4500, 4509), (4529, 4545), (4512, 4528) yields 0.0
